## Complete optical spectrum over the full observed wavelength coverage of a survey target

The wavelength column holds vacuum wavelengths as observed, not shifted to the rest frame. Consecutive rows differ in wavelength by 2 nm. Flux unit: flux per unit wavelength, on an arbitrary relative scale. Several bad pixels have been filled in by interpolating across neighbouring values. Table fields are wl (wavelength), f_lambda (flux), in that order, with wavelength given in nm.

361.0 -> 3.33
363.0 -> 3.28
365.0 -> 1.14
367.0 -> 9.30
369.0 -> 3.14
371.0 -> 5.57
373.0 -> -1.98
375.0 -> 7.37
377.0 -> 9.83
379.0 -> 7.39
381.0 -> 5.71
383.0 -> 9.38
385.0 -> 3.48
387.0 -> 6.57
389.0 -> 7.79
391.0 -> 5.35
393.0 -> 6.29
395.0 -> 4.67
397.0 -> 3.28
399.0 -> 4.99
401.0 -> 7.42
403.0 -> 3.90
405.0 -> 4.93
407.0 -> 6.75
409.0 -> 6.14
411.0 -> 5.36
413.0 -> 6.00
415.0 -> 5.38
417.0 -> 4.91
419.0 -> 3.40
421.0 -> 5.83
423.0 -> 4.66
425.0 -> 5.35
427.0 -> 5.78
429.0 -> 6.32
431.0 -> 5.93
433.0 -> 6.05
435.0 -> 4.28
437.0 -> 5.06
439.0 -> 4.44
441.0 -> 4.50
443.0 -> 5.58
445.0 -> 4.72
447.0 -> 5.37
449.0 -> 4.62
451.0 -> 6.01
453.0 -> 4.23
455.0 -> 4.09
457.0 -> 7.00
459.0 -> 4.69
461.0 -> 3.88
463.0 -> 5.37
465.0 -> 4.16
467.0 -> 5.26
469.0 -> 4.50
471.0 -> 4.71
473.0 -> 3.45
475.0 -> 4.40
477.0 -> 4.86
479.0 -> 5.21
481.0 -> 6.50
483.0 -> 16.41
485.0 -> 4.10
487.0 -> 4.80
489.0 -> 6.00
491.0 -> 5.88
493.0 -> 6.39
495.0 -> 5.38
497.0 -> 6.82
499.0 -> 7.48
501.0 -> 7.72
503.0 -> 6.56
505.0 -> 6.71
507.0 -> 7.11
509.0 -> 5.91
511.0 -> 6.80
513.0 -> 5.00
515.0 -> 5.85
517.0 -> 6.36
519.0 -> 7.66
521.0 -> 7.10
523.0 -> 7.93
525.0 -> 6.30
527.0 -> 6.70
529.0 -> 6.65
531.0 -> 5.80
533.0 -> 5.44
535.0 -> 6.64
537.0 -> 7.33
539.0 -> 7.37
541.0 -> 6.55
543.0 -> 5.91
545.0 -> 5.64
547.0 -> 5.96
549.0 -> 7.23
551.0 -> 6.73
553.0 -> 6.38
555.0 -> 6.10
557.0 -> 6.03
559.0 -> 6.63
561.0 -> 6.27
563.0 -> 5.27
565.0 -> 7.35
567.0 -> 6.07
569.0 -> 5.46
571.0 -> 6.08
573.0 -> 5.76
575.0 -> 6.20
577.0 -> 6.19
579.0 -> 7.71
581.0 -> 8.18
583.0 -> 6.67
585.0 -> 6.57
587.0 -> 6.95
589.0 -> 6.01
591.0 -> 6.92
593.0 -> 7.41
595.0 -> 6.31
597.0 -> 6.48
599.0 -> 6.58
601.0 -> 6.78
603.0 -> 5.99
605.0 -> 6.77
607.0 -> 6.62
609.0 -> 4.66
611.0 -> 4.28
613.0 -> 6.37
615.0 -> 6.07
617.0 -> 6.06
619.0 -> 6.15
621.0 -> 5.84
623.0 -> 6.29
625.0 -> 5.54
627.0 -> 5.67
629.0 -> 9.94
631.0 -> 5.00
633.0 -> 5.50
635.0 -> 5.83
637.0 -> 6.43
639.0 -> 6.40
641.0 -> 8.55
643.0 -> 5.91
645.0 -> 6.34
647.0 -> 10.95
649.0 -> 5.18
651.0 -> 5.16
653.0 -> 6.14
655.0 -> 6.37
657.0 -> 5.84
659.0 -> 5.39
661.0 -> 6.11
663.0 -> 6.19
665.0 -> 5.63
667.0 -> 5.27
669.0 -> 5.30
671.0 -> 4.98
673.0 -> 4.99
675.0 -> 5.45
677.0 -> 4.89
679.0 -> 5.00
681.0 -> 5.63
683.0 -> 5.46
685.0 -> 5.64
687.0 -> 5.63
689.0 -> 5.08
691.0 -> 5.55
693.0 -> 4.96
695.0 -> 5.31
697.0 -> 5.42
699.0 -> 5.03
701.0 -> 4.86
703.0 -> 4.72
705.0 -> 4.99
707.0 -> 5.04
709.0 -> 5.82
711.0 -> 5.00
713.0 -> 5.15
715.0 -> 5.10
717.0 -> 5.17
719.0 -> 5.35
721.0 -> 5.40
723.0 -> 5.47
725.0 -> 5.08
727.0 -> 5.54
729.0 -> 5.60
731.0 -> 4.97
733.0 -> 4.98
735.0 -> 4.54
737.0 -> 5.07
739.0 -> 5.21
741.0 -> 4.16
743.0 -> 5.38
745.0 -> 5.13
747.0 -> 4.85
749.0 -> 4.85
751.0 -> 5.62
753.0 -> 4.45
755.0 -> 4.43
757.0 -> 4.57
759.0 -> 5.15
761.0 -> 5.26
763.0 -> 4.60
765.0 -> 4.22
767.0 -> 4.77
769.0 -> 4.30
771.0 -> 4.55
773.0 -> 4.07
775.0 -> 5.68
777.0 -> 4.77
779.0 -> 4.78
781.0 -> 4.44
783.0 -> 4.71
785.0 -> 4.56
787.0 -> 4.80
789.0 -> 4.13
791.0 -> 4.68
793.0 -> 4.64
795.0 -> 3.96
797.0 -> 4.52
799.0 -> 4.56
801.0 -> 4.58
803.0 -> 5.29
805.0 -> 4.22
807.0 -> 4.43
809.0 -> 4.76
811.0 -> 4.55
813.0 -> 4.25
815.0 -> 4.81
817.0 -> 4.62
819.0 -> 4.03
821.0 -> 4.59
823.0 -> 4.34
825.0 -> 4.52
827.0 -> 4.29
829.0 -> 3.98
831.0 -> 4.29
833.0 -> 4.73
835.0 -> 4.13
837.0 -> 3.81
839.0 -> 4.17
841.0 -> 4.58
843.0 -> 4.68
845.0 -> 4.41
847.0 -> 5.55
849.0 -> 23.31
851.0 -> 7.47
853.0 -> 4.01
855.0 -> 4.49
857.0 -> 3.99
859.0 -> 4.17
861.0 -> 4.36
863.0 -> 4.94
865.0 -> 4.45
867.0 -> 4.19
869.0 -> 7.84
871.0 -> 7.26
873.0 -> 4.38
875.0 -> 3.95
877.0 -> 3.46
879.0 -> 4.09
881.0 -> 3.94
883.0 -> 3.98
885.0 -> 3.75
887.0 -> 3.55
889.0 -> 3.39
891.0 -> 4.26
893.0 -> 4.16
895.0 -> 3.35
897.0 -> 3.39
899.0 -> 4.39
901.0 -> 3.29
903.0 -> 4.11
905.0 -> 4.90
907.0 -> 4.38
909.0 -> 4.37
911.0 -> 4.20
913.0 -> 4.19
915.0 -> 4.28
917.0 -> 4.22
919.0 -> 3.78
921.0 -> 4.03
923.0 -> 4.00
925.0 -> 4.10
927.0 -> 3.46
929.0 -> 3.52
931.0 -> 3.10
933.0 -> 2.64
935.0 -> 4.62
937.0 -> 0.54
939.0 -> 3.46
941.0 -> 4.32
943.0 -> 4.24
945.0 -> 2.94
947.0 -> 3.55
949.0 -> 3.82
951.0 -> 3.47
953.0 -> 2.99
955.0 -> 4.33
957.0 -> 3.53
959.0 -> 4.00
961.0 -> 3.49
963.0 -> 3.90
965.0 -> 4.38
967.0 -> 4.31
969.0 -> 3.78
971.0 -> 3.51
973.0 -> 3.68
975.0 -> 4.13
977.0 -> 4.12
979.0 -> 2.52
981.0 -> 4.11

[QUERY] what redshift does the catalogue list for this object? 0.29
